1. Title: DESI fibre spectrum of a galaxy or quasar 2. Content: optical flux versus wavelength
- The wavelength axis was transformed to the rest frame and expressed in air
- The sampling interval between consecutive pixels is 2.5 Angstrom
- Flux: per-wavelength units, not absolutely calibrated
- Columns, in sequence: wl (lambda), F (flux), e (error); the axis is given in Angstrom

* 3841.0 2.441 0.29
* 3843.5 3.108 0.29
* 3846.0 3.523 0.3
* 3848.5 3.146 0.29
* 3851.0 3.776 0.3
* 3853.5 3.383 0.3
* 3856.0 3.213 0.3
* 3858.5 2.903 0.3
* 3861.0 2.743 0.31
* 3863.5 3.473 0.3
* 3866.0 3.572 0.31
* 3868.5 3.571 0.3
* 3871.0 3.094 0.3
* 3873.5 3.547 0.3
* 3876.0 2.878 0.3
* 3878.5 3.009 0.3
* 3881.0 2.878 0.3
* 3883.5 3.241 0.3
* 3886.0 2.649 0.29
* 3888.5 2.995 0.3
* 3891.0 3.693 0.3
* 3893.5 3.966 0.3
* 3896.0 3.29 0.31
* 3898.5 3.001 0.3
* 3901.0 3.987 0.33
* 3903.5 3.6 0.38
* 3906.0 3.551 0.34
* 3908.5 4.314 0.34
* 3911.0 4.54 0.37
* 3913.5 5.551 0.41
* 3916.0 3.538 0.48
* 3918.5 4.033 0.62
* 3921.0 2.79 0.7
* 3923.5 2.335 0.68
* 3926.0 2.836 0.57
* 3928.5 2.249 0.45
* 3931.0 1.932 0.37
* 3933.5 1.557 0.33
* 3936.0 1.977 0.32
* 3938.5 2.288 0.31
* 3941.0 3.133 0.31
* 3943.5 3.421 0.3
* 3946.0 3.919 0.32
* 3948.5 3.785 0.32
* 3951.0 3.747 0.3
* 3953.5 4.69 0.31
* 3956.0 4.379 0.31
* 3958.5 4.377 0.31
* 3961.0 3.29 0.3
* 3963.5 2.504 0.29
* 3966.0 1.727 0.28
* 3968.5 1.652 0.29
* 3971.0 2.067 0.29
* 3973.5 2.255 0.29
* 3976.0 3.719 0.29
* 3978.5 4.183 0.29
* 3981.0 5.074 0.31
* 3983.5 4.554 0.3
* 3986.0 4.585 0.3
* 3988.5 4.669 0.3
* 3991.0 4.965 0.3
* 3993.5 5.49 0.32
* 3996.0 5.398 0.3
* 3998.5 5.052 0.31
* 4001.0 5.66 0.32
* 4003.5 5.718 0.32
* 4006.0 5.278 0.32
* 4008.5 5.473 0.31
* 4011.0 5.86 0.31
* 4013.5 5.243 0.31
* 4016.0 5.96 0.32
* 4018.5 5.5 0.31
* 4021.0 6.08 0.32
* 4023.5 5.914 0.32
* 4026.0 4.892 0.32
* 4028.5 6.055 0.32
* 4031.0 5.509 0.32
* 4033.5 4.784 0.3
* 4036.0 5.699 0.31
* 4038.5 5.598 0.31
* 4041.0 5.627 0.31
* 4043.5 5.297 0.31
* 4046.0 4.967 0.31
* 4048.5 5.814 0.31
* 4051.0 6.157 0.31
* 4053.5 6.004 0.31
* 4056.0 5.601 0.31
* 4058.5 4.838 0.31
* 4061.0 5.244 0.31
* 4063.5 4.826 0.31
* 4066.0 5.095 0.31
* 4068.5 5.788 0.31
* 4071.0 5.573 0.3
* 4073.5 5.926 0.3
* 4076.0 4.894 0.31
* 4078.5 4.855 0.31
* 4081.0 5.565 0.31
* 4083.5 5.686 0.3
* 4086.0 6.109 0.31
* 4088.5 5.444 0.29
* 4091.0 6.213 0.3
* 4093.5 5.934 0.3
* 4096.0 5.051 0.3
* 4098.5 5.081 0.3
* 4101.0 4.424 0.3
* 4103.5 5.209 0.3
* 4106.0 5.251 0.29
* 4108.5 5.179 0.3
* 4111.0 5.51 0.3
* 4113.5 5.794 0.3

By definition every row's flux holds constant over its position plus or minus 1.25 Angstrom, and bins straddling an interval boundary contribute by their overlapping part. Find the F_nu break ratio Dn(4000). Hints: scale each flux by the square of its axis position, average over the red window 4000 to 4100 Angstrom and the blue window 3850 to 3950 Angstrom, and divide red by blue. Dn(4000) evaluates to 1.83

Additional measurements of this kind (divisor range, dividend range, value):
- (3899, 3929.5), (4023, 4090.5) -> 1.63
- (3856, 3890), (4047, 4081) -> 1.91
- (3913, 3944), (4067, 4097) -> 2.14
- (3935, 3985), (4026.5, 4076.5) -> 1.71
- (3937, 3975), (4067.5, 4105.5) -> 1.85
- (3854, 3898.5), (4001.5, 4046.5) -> 1.86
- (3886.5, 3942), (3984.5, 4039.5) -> 1.77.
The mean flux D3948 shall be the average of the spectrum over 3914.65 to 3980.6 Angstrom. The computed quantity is 3.05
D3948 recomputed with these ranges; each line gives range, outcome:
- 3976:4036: 5.28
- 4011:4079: 5.49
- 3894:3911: 3.71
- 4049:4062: 5.59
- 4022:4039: 5.5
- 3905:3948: 3.18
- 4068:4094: 5.62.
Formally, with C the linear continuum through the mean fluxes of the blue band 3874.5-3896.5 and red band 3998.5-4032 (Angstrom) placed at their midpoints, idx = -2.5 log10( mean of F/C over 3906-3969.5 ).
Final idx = 0.257 mag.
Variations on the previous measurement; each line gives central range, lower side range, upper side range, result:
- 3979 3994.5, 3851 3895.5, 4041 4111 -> -0.09 mag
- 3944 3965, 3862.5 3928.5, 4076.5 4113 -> 0.06 mag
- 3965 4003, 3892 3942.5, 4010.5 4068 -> 0.10 mag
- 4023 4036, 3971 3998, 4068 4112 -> -0.13 mag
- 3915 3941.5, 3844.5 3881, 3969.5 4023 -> 0.49 mag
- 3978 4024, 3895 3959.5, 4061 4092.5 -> -0.19 mag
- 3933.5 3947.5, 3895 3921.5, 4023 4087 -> 0.43 mag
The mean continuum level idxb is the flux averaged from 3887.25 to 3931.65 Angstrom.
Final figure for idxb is 3.48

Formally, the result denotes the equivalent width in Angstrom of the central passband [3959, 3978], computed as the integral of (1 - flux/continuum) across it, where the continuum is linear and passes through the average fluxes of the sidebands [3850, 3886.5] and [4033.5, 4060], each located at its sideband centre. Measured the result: 8.0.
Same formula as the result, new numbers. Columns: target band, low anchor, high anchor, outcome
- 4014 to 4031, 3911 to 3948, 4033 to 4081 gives -3.31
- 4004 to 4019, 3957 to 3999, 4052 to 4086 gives -3.90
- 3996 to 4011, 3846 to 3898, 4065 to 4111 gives -2.96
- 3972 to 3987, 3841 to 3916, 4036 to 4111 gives 1.53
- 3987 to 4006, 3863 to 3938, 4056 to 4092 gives -3.46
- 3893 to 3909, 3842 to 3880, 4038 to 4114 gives 0.14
